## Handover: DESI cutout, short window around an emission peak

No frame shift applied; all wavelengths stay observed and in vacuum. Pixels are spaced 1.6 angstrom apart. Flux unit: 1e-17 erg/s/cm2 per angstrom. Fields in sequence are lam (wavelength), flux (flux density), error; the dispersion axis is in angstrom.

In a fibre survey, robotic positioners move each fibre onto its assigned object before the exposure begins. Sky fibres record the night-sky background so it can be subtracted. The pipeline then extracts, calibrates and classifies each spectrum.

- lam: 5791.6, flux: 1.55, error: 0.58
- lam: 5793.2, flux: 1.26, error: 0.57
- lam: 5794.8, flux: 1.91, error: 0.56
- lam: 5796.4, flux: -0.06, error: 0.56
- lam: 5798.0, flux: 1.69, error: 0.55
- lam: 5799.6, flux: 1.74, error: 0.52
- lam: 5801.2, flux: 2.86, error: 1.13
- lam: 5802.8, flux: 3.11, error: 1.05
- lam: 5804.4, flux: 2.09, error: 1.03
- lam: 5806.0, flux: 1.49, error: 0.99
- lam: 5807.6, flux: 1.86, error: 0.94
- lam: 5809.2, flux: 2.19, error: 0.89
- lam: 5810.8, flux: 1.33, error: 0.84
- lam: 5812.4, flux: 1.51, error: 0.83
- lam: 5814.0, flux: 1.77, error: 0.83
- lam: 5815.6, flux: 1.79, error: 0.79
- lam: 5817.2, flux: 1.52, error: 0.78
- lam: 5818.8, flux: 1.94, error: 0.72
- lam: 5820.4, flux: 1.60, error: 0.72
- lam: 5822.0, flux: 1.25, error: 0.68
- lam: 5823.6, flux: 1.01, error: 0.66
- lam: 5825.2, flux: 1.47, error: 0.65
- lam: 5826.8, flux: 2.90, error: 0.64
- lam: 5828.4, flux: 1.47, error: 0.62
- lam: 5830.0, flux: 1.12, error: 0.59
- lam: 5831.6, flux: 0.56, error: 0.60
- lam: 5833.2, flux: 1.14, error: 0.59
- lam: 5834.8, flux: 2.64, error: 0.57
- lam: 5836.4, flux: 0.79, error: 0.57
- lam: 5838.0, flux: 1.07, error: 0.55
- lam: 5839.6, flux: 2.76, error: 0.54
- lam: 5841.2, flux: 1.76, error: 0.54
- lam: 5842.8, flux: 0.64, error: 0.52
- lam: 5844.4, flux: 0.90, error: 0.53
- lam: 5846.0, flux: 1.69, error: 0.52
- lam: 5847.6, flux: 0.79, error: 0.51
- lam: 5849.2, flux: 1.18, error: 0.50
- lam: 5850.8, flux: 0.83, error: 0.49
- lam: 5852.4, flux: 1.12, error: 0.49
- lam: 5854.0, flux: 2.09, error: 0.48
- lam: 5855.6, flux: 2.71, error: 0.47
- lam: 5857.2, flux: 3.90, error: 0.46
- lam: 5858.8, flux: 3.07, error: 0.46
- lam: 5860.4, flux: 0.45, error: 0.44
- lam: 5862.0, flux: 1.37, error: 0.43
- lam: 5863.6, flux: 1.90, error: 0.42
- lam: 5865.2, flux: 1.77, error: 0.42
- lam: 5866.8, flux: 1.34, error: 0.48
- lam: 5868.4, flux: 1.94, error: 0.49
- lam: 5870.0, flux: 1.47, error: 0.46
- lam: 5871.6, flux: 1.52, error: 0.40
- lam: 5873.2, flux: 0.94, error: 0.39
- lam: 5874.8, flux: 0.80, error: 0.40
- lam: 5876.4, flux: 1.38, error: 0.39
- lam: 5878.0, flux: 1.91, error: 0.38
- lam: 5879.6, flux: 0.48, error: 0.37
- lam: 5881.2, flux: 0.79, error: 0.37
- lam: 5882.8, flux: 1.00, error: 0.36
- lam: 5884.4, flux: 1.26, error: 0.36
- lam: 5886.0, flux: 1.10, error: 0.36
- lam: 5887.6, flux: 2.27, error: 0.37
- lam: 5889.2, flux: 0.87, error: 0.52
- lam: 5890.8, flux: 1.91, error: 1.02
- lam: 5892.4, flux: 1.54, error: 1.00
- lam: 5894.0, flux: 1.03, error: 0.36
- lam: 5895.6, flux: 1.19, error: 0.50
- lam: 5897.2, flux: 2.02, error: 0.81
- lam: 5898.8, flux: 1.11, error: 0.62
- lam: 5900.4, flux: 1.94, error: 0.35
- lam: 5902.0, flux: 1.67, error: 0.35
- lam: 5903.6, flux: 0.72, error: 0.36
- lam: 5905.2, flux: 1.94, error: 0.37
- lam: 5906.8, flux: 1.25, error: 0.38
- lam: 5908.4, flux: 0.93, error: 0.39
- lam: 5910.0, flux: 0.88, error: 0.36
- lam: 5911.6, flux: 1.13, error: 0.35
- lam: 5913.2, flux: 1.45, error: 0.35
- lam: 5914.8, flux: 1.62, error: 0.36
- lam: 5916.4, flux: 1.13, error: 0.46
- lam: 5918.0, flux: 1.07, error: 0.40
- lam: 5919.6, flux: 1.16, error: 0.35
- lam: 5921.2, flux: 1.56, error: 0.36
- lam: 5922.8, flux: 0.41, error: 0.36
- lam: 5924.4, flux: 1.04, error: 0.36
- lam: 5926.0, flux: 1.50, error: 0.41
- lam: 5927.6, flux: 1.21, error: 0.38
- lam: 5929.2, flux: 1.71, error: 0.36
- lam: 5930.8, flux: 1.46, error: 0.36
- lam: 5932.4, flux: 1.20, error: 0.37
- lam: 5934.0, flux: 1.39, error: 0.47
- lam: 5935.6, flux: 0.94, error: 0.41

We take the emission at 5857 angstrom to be H-beta 4861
